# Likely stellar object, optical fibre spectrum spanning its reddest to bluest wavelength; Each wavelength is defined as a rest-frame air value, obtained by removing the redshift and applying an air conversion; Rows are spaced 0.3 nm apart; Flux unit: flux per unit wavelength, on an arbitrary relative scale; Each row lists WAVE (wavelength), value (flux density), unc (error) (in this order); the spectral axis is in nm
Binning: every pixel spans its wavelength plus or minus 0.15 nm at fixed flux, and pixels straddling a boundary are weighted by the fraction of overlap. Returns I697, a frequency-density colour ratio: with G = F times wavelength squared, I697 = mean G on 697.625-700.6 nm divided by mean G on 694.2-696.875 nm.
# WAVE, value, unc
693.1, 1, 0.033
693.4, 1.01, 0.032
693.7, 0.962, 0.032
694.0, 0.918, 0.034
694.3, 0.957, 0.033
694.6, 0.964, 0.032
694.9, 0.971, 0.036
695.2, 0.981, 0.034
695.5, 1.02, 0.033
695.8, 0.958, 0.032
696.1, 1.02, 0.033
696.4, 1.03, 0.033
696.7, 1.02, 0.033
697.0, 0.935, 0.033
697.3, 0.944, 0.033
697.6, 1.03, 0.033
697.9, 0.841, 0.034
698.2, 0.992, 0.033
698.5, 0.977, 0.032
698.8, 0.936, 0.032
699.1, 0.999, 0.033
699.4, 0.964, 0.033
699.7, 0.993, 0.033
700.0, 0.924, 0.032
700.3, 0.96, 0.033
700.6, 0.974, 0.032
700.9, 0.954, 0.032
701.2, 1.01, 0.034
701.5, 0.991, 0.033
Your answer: 0.98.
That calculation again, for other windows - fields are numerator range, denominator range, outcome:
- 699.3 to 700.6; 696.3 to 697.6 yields 0.98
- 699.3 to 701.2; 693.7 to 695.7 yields 1.01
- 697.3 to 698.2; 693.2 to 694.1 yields 0.99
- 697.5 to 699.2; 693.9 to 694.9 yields 1.02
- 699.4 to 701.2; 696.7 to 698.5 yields 1.02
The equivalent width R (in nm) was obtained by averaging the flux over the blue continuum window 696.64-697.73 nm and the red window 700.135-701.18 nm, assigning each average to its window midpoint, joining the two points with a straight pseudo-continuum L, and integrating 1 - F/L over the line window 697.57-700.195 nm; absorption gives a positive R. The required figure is 0.04 nm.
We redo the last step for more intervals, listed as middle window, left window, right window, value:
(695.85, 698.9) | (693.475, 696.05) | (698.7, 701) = -0.02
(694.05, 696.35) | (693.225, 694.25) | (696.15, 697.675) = -0.01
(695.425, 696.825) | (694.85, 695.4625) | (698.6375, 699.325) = -0.04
